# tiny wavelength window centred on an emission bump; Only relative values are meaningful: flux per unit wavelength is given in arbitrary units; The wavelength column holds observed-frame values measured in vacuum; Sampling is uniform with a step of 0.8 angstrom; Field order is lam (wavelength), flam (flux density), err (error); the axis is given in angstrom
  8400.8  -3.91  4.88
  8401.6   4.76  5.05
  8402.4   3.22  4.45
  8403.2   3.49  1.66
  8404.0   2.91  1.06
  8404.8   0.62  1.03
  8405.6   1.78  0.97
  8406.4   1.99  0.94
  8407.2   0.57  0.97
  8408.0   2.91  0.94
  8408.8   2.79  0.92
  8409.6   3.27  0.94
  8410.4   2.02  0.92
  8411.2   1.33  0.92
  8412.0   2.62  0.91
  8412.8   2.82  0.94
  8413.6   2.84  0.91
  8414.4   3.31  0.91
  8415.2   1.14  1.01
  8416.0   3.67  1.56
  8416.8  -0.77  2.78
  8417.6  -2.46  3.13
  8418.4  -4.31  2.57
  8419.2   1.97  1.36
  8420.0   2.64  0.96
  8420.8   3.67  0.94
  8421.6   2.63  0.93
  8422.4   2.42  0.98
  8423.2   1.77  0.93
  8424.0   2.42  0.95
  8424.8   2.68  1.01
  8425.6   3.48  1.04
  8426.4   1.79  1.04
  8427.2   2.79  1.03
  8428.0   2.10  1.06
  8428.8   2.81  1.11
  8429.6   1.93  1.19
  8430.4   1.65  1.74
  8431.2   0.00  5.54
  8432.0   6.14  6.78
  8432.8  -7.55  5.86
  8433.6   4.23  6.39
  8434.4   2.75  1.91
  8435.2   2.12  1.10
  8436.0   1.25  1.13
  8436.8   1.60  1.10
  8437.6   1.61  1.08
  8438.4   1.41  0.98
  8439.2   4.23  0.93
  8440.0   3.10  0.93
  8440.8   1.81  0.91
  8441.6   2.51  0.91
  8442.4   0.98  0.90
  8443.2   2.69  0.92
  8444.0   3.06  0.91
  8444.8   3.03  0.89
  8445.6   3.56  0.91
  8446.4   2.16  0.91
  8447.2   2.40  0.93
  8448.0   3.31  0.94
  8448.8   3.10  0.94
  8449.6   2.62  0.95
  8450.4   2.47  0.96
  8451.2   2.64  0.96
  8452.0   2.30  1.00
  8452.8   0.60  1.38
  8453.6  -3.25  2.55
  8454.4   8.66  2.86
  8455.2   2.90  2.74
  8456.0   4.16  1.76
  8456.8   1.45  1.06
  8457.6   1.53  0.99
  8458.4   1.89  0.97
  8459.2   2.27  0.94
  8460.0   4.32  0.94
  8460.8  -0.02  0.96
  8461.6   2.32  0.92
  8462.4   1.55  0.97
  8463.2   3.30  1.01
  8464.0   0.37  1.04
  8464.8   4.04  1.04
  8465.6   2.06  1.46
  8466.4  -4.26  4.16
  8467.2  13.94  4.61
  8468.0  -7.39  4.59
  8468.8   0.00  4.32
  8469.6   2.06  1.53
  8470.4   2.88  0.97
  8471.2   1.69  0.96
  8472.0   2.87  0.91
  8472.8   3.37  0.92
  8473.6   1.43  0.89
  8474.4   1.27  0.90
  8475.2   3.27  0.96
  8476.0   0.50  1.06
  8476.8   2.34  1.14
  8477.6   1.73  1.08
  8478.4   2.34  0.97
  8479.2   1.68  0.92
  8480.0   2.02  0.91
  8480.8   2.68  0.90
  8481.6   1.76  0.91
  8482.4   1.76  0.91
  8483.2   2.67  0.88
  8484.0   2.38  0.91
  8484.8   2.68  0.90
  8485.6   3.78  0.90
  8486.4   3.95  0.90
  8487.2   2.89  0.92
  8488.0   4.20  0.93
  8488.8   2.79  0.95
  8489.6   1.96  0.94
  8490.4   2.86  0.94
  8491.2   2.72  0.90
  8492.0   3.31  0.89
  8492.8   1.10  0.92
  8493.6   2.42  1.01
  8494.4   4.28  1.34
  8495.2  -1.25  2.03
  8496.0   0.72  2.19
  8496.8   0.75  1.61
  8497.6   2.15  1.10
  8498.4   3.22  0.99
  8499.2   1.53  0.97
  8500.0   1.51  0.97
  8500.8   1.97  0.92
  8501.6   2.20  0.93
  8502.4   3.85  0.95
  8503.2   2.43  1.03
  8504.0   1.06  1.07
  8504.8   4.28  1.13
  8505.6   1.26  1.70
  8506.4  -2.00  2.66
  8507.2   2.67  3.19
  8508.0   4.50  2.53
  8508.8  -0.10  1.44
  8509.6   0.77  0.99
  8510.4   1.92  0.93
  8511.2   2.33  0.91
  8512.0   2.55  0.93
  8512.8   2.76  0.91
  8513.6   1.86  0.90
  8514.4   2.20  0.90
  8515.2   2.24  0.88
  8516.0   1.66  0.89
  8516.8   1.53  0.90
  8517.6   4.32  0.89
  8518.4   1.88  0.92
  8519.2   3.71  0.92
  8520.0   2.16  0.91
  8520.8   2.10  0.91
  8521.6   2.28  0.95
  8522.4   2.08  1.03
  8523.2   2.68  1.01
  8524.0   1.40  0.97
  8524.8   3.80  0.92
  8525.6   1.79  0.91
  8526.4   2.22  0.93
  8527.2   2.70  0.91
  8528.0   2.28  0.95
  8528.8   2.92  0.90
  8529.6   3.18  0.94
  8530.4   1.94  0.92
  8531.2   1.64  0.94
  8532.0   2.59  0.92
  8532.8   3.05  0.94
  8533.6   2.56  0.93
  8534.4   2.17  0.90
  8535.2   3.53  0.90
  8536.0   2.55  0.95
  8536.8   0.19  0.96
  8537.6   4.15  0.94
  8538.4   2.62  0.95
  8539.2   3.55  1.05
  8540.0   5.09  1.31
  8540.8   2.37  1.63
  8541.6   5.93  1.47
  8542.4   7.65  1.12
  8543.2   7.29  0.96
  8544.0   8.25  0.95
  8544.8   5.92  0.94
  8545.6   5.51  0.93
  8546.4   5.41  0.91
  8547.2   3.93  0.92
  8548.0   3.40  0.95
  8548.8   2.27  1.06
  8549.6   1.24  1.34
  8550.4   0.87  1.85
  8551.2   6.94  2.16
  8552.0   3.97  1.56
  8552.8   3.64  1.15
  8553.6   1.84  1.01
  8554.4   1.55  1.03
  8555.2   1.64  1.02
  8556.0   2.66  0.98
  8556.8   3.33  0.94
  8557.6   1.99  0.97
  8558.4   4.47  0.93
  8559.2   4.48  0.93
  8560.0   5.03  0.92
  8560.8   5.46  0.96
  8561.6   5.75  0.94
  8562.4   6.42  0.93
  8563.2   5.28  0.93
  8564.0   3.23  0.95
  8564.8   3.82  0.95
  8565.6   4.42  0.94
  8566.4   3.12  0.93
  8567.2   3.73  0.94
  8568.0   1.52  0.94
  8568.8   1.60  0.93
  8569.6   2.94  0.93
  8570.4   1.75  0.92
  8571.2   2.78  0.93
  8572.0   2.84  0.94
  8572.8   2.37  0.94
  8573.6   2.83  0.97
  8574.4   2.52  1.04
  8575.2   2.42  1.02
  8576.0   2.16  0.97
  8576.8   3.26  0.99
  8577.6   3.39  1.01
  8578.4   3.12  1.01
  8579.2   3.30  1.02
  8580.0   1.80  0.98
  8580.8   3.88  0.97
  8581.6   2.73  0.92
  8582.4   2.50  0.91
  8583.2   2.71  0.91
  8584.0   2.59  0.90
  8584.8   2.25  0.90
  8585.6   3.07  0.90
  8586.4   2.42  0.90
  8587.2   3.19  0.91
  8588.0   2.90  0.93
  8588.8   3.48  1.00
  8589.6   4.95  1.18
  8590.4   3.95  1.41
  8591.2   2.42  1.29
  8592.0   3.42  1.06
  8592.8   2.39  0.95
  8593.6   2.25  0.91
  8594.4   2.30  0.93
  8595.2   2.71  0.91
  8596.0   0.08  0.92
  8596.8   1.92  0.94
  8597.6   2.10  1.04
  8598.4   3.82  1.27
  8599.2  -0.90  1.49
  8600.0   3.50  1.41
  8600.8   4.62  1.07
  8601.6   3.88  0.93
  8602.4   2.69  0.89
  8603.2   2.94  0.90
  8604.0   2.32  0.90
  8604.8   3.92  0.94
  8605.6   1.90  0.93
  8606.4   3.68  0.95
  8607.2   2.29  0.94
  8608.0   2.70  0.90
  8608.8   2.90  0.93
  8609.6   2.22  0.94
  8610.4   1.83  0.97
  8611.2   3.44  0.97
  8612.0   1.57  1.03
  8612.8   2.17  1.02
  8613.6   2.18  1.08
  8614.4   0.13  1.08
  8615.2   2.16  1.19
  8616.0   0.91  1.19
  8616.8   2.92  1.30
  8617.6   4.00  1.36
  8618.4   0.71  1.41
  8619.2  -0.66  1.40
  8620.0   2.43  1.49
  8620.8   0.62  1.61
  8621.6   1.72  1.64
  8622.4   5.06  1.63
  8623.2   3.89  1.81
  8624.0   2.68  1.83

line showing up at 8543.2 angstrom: [S II] 6716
